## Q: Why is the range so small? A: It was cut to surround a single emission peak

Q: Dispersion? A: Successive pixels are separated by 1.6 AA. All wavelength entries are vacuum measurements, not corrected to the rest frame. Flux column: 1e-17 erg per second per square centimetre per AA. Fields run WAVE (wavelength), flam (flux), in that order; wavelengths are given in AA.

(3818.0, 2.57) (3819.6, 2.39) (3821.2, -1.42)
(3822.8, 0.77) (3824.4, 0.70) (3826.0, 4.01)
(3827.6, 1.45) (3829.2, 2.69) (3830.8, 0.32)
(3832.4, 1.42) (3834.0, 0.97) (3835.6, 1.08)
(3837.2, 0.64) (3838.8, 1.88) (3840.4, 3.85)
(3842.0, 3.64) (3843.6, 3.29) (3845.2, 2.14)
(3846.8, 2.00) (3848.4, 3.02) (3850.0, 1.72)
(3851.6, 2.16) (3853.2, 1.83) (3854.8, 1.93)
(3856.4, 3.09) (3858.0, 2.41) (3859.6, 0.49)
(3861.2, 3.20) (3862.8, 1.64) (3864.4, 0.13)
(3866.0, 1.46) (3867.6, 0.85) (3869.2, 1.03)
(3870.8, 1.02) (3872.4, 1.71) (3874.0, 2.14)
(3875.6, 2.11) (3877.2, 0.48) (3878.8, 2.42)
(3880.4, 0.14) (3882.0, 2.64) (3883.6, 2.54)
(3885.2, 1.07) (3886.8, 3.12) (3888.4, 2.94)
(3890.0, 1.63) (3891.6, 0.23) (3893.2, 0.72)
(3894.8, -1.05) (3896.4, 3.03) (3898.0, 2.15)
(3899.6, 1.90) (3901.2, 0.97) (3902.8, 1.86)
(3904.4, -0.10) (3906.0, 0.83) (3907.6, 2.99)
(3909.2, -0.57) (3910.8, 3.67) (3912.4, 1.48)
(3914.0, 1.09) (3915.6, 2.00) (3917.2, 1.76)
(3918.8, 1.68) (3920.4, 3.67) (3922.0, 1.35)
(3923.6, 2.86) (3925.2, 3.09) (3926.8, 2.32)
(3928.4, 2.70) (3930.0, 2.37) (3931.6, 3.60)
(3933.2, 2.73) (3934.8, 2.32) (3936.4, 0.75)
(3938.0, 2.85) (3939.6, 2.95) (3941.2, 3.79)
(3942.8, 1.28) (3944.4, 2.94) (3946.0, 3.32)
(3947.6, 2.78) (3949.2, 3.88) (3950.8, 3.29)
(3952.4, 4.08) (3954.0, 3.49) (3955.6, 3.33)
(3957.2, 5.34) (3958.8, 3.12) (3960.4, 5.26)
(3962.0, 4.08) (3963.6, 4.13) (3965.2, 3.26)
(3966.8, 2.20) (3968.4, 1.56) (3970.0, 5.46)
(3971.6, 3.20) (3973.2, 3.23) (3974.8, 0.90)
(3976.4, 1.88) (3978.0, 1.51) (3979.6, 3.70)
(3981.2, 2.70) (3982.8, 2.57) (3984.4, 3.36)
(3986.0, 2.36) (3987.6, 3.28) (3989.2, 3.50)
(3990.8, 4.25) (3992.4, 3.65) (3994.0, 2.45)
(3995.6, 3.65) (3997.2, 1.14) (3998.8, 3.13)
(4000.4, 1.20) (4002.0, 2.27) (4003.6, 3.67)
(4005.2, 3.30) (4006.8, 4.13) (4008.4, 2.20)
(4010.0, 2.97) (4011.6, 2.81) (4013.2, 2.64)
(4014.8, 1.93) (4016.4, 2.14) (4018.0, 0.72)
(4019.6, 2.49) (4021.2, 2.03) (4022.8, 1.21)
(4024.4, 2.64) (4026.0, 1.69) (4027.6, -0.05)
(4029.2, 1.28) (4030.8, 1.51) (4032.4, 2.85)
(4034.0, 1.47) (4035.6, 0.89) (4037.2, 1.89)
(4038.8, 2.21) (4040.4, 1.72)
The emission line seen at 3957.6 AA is C IV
